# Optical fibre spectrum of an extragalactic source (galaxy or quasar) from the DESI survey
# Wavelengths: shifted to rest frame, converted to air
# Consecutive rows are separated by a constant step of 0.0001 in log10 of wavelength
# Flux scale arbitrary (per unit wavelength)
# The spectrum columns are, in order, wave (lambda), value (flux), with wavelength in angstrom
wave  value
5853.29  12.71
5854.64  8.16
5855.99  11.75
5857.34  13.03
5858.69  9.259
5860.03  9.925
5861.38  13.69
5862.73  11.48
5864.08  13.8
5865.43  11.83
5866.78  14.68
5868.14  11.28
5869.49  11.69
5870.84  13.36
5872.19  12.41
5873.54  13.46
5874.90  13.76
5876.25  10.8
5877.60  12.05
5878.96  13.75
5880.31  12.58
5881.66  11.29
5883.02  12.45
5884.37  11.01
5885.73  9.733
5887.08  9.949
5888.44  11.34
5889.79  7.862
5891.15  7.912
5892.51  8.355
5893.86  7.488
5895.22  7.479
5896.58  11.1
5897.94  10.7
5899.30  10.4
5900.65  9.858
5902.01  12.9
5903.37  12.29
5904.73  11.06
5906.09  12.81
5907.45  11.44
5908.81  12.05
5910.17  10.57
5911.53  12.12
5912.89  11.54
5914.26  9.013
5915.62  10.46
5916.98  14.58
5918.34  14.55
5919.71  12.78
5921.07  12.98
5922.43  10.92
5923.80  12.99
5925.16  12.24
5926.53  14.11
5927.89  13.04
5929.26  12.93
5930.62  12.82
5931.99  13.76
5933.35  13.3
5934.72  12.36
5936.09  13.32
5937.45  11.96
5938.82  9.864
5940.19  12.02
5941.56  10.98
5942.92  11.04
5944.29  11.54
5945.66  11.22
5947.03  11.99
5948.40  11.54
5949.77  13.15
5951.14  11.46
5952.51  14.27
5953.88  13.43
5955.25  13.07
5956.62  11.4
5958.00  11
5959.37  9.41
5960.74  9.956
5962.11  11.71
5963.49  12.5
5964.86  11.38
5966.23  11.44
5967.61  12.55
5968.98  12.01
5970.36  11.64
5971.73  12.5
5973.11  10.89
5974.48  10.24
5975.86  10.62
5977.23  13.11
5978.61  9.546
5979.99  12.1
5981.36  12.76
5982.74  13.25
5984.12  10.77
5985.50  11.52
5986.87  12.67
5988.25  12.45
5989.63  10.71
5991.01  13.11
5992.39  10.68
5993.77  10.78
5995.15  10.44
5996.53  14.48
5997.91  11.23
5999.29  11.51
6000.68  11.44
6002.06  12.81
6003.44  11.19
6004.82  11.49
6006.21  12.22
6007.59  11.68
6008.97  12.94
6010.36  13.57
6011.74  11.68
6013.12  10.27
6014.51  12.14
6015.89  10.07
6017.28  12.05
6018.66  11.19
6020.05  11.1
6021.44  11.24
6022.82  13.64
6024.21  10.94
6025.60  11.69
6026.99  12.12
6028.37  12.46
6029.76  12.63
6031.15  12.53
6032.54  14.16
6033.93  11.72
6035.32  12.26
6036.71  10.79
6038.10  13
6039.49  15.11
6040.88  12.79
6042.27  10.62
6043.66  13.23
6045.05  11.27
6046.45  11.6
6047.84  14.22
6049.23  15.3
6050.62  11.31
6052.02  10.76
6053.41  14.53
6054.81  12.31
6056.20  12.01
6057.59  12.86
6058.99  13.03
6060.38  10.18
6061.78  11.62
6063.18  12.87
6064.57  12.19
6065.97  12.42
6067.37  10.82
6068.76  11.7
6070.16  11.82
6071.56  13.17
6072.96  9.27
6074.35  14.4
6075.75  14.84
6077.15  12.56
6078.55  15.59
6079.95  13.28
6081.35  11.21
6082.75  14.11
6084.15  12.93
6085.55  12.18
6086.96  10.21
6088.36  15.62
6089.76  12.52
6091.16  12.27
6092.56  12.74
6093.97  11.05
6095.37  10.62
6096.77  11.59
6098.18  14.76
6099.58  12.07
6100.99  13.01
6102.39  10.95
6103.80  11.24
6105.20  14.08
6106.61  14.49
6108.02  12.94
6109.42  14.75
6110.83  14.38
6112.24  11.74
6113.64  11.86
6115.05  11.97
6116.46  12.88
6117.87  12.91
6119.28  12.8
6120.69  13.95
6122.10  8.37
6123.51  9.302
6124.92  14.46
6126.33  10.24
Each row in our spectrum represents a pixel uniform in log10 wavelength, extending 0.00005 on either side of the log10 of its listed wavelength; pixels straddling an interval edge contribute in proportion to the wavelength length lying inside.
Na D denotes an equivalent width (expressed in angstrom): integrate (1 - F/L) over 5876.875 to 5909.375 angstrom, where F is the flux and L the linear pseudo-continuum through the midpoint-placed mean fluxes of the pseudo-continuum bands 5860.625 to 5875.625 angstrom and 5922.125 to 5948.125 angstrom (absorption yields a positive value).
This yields 4.8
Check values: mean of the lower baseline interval 12.8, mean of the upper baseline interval 12.2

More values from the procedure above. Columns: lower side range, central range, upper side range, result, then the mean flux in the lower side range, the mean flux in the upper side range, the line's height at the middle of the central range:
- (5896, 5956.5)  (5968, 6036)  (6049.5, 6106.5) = 2.41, 12.1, 12.5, 12.3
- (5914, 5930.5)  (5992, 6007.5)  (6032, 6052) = 1.15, 12.7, 12.6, 12.6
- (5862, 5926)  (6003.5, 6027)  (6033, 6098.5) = 0.89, 11.5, 12.5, 12.2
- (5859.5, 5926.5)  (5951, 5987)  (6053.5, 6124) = 0.52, 11.6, 12.5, 11.9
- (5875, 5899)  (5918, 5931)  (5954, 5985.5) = -2.32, 10.4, 11.6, 10.9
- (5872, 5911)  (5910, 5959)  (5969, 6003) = -3.96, 11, 11.7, 11.3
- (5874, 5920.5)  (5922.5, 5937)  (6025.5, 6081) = -1.97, 11.1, 12.5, 11.4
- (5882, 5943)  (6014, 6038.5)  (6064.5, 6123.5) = 0.32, 11.4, 12.5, 12.1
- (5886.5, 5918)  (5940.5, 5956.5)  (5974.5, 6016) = -1.32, 10.6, 11.8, 11.2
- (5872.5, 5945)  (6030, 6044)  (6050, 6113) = -0.34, 11.6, 12.6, 12.3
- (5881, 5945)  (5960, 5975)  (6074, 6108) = 0.41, 11.4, 12.8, 11.9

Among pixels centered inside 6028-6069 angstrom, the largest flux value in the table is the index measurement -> 15.3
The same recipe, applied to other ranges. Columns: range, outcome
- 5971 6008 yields 14.48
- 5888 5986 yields 14.58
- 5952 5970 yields 14.27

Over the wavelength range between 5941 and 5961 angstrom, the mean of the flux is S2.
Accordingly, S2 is 11.7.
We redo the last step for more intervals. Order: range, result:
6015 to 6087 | 12.4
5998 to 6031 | 11.8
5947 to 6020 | 11.8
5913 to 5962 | 12.1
